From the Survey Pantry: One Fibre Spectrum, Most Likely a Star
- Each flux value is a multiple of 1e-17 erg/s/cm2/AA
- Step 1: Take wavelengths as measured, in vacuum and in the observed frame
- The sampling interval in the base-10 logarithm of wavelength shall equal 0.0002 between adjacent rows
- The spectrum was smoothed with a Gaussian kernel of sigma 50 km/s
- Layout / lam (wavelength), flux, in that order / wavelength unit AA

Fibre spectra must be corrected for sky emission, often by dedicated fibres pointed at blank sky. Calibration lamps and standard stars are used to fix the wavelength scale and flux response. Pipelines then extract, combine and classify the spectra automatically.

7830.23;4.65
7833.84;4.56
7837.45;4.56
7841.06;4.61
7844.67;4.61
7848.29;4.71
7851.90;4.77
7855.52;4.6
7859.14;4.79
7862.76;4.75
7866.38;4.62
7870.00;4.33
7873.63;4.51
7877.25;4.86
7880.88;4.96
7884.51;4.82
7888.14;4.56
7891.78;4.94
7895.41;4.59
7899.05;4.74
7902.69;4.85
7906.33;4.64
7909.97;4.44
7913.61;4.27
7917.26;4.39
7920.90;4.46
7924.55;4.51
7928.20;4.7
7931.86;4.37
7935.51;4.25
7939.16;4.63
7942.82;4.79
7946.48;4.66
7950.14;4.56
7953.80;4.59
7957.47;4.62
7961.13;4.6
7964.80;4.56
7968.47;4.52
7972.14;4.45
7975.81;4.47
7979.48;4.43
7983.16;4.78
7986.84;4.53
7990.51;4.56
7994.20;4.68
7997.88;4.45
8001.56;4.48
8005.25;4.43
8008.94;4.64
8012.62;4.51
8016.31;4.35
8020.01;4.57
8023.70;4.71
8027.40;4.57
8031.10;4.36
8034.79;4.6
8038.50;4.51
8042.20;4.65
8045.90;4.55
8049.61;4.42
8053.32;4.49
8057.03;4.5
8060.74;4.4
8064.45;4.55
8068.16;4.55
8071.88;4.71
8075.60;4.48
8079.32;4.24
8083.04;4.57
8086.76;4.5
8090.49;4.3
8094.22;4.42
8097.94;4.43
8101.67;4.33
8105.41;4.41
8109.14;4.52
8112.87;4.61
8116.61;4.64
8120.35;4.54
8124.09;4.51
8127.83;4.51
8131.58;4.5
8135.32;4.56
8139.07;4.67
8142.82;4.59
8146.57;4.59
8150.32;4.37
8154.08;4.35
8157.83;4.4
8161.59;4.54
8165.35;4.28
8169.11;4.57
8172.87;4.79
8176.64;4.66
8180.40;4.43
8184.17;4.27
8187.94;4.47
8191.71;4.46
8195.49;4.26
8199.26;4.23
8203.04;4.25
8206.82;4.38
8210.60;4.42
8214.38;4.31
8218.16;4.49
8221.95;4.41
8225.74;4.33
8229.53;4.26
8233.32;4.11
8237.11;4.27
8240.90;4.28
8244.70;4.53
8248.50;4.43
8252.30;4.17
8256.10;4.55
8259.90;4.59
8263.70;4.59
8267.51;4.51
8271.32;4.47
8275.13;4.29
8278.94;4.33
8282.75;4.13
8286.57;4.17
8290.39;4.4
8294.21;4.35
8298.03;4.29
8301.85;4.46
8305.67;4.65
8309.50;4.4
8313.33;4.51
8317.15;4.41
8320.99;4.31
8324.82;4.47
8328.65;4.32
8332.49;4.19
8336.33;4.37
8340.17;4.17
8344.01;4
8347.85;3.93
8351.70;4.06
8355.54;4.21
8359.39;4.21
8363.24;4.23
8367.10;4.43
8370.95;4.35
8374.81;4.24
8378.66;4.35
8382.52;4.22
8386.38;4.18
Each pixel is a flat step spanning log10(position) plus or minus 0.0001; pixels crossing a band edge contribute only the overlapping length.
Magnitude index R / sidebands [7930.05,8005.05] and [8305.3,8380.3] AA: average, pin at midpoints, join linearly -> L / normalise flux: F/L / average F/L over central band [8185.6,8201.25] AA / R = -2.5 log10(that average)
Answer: 0.01 mag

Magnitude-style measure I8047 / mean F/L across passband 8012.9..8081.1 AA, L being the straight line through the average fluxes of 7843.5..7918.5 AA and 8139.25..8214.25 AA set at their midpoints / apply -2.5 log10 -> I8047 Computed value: 0.01 mag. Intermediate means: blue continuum 4.66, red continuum 4.44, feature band 4.51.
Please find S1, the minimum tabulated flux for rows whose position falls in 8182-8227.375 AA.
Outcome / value 4.23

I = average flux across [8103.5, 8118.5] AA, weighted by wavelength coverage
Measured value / 4.54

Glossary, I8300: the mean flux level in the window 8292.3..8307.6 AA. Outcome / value 4.44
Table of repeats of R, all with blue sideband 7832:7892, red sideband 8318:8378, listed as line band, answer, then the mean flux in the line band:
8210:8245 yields 0.00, 4.33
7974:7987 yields 0.00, 4.55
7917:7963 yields 0.01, 4.55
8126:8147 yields -0.03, 4.57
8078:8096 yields 0.02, 4.41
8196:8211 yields 0.02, 4.3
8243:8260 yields -0.03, 4.44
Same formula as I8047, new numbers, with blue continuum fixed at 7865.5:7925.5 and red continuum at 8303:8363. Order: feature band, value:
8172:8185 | -0.03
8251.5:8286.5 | -0.02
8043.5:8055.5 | 0.00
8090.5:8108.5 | 0.02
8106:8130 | -0.02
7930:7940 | 0.05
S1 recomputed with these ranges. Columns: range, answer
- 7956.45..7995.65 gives 4.43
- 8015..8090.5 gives 4.24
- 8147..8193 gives 4.27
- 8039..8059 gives 4.42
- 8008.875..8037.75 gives 4.35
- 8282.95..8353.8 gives 3.93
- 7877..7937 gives 4.25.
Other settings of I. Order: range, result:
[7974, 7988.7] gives 4.55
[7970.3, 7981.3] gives 4.45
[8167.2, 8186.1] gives 4.54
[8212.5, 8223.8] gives 4.4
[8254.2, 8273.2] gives 4.54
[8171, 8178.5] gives 4.72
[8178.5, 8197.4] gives 4.38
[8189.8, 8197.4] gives 4.36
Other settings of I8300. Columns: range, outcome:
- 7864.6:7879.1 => 4.58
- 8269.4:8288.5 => 4.28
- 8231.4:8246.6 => 4.3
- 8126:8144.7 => 4.57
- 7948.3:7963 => 4.59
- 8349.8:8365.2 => 4.18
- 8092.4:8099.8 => 4.43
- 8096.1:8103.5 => 4.38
